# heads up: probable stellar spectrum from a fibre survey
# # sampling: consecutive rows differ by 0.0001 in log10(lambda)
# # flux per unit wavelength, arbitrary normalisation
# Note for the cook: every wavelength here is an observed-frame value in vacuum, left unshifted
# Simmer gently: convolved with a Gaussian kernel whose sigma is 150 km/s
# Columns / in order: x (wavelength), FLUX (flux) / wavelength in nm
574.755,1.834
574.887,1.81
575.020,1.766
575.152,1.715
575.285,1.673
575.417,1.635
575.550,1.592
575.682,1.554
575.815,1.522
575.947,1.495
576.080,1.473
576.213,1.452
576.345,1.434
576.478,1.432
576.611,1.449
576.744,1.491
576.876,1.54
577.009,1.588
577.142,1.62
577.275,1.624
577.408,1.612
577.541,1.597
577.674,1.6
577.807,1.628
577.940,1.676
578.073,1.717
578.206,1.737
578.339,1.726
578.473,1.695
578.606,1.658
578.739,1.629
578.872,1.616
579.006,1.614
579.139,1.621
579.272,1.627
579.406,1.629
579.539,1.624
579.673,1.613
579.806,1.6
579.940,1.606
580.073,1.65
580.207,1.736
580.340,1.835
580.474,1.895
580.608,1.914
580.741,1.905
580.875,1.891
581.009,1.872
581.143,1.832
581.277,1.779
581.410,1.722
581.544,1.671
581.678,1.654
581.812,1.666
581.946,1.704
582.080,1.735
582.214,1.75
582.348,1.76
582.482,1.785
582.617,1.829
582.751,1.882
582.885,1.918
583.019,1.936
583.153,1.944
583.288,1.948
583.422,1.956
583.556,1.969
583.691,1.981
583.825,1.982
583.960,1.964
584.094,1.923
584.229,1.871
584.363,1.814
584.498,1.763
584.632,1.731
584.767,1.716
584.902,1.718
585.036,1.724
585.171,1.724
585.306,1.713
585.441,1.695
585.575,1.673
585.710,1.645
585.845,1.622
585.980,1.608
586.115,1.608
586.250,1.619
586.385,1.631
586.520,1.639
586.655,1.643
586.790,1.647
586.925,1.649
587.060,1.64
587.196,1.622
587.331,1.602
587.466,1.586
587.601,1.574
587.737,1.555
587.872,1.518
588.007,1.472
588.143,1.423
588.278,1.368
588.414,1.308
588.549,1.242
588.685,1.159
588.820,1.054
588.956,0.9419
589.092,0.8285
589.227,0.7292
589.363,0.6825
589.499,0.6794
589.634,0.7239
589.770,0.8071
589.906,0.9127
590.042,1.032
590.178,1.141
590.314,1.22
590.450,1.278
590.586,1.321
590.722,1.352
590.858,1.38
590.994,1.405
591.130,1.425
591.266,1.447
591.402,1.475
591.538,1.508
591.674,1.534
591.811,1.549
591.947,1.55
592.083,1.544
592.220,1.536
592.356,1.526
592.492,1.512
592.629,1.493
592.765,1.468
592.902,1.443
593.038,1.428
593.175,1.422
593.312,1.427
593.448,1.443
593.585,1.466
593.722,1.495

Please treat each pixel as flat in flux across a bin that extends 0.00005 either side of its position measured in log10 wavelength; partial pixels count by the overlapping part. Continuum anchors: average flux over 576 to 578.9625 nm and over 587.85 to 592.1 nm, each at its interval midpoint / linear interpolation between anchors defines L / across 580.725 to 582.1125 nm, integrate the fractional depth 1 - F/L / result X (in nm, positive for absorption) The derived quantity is -0.274 nm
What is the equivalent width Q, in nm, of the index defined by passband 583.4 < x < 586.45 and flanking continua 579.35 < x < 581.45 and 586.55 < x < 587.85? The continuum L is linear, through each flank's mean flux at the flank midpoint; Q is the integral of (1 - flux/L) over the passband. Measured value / -0.19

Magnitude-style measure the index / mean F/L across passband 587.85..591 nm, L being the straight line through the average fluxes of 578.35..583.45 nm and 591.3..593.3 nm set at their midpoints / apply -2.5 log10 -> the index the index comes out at 0.37 mag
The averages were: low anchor 1.75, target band 1.11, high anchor 1.5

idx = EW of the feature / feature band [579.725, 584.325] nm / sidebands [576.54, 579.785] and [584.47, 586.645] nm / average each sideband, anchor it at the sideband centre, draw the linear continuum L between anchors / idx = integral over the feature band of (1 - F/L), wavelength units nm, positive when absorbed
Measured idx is -0.49 nm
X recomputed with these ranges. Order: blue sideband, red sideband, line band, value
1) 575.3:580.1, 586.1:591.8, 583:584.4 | -0.475 nm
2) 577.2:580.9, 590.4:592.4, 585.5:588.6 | -0.049 nm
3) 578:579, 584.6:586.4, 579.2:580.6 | -0.012 nm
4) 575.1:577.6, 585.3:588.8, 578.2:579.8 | -0.097 nm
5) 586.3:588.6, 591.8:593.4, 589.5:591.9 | 0.406 nm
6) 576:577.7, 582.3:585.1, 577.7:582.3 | -0.082 nm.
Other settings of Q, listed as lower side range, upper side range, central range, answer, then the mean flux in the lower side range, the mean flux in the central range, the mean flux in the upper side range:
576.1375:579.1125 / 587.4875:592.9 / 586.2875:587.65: -0.26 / 1.6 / 1.62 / 1.28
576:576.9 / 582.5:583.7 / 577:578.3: -0.08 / 1.46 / 1.64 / 1.92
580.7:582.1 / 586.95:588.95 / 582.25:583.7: -0.18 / 1.76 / 1.89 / 1.43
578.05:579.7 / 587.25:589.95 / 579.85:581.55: -0.26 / 1.65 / 1.79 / 1.16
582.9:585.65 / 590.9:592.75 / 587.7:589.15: 0.35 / 1.84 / 1.26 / 1.5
